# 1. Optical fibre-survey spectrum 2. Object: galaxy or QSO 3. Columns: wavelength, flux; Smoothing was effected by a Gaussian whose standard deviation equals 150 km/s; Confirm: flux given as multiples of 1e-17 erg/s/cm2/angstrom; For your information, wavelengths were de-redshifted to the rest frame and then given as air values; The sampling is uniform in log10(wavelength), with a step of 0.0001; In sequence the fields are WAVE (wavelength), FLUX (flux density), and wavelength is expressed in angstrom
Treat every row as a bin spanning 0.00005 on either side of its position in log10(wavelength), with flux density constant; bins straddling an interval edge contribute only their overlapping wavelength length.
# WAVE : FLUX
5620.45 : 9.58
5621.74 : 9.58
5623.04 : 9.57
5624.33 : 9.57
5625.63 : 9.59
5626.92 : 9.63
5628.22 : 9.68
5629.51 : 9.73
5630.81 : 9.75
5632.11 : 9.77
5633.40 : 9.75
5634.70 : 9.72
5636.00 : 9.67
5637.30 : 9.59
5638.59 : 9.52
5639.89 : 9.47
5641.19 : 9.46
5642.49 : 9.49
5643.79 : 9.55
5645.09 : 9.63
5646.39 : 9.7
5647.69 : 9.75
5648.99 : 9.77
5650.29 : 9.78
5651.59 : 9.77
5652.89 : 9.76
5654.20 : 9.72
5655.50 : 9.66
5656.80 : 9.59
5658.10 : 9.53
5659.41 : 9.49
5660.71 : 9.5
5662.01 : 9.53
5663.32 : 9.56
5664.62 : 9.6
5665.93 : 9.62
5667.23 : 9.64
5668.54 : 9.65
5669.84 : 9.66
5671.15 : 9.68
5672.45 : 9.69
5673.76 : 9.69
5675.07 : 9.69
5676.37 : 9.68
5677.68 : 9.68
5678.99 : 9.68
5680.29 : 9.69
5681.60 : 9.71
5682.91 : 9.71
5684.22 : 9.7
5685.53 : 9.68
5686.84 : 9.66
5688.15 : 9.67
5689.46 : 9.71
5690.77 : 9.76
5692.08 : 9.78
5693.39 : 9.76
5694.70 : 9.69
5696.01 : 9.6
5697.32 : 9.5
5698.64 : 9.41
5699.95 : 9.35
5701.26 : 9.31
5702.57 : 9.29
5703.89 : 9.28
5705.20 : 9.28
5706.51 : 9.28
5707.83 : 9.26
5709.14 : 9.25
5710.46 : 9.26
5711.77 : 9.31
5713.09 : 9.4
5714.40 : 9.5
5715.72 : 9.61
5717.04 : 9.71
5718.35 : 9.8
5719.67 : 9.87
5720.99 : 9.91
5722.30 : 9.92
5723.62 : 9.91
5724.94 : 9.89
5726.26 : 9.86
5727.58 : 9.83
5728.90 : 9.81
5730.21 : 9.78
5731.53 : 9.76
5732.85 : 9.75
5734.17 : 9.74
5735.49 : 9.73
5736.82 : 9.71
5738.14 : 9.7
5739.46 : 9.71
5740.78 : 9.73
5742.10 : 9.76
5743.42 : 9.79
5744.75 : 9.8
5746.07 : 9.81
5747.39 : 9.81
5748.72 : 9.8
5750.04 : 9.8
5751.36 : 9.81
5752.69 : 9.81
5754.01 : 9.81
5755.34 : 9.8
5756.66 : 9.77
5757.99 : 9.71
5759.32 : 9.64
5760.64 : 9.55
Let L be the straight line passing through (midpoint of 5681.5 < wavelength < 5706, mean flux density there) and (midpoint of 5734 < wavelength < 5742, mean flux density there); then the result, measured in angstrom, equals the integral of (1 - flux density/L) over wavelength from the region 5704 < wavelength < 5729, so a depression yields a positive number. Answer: 0.11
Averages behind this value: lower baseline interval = 9.57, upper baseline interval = 9.72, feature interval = 9.6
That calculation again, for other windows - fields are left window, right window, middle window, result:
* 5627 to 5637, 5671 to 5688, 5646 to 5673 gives 0.1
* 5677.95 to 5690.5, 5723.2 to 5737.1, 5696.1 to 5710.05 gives 0.6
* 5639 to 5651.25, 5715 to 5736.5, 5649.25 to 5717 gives 0.9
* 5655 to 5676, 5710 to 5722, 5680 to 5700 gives -0.1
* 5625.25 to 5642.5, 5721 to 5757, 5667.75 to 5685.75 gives 0.0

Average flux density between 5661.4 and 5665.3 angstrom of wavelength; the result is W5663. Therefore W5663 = 9.55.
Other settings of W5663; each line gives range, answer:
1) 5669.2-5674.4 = 9.68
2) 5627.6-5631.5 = 9.72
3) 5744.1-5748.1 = 9.81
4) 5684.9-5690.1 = 9.68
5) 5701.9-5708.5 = 9.28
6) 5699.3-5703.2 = 9.33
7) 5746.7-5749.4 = 9.81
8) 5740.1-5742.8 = 9.77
